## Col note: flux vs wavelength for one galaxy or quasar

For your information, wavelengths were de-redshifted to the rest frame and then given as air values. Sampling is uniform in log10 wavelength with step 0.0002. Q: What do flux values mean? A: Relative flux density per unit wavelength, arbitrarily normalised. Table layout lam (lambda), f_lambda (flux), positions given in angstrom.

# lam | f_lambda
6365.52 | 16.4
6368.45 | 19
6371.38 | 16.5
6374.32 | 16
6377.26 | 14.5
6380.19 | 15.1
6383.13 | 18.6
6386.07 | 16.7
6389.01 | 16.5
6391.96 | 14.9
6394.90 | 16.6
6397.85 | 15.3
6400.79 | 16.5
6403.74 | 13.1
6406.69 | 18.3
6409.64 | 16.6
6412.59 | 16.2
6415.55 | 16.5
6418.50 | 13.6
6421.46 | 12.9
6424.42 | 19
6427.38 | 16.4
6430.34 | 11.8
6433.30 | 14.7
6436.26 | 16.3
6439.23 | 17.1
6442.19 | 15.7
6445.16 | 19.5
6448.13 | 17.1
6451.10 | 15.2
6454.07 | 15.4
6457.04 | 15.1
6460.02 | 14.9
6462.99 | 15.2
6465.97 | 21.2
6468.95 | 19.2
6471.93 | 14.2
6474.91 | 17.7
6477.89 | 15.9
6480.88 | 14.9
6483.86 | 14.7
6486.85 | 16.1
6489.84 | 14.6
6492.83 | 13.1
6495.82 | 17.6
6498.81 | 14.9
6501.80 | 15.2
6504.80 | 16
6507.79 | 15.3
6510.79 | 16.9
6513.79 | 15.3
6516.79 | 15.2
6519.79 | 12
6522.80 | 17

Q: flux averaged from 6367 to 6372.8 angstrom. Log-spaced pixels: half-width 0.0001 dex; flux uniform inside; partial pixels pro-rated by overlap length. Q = 17.8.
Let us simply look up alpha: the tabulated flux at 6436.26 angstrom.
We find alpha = 16.3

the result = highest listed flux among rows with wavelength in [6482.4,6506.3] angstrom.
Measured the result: 17.6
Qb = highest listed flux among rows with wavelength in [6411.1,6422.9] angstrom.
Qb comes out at 16.5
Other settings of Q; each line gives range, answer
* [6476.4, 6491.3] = 15.2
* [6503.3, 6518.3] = 15.7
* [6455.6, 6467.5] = 16.6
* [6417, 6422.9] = 13.3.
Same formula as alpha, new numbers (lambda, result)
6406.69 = 18.3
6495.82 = 17.6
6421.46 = 12.9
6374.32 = 16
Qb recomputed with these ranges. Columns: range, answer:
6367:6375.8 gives 19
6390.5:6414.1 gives 18.3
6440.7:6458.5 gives 19.5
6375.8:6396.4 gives 18.6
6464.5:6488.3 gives 21.2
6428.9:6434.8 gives 14.7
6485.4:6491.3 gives 16.1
